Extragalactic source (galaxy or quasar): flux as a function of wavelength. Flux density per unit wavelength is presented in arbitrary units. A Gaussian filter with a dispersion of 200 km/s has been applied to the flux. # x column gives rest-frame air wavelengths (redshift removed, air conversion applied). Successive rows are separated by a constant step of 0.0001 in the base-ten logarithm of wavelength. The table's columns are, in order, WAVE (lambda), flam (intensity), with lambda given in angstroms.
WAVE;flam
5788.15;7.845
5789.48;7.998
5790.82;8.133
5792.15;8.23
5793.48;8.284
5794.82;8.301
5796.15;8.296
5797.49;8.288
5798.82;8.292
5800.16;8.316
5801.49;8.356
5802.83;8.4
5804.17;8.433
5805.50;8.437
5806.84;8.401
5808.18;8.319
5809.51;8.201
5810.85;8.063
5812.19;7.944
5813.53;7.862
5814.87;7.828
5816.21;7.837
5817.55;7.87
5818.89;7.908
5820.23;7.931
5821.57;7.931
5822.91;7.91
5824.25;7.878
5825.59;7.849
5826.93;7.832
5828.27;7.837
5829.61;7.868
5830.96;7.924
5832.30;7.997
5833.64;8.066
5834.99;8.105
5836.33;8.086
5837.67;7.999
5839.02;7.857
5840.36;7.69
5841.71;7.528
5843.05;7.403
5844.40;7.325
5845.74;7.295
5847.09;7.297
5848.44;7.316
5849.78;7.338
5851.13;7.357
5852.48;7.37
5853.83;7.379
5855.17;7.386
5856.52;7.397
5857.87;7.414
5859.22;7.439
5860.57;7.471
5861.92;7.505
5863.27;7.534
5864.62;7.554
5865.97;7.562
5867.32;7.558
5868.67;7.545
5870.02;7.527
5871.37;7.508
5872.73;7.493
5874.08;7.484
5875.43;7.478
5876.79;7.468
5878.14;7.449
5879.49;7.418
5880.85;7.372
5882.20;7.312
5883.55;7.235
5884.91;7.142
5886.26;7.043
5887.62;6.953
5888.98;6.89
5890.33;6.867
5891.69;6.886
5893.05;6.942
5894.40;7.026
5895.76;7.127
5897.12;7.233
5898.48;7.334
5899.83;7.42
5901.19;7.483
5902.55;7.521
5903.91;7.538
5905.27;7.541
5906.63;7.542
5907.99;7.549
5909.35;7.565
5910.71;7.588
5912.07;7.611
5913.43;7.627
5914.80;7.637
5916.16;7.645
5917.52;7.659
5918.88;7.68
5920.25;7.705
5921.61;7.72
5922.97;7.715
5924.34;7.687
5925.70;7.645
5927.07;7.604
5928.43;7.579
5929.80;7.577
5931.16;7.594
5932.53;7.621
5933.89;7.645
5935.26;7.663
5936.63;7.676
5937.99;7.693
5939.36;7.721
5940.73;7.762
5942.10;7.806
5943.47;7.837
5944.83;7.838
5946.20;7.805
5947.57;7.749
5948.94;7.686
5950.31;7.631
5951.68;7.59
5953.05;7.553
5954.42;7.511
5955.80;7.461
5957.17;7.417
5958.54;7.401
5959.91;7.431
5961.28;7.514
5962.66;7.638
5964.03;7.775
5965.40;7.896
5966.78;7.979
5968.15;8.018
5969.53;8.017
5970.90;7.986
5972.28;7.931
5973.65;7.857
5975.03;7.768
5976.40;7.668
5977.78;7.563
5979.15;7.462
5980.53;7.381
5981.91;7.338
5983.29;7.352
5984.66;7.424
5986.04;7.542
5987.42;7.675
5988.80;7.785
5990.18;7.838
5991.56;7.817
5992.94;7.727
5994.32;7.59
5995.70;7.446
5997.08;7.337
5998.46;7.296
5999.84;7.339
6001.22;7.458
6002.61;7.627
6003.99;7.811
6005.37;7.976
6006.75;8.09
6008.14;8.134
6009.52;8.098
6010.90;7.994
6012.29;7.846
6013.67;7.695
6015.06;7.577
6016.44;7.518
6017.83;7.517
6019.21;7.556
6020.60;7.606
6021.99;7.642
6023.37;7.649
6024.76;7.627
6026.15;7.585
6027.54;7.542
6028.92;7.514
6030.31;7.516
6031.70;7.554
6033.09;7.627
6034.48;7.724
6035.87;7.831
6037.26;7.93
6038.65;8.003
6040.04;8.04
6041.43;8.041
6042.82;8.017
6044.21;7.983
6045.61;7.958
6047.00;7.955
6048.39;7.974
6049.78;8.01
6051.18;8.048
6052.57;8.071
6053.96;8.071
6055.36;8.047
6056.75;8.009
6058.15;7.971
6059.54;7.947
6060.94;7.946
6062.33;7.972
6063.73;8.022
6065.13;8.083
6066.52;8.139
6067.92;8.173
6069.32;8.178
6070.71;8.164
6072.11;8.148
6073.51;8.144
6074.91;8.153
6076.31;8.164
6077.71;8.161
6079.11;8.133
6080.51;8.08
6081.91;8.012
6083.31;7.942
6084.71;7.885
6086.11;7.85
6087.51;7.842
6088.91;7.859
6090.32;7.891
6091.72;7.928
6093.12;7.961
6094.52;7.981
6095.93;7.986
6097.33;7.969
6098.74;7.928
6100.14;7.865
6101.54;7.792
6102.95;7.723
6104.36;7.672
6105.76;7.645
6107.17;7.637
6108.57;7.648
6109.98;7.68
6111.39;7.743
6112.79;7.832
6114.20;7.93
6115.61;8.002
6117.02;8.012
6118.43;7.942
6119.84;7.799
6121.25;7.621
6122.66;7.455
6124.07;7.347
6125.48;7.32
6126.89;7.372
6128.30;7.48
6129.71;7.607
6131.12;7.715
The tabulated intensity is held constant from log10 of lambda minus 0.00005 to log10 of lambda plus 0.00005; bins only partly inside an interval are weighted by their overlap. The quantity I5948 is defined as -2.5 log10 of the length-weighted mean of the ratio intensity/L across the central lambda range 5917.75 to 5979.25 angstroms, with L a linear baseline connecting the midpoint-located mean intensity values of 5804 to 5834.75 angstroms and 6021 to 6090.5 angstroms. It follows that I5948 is 0.038 mag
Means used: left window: 8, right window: 7.94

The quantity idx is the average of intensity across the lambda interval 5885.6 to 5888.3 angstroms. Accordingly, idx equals 6.98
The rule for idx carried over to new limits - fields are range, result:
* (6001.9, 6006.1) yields 7.81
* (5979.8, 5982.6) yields 7.34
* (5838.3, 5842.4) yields 7.69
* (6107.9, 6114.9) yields 7.77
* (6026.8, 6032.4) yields 7.53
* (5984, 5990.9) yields 7.65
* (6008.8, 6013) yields 7.99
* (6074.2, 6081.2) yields 8.13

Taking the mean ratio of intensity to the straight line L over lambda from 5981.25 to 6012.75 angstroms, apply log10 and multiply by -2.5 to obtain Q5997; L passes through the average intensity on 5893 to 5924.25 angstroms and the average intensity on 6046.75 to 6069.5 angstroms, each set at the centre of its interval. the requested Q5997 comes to 0.021 mag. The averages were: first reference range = 7.51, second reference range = 8.03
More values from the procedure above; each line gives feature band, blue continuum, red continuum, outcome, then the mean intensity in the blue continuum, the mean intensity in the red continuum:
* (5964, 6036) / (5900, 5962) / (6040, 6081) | 0.02 mag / 7.62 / 8.06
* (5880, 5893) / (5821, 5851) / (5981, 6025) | 0.09 mag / 7.74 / 7.65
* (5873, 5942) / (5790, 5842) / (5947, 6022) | 0.05 mag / 8.06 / 7.66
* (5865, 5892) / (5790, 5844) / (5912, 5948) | 0.08 mag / 8.04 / 7.69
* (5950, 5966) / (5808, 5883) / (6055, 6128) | 0.03 mag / 7.66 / 7.89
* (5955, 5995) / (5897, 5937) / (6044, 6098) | 0.01 mag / 7.59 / 8.02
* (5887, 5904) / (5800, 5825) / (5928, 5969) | 0.10 mag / 8.09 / 7.67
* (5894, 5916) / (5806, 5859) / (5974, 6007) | 0.03 mag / 7.76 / 7.59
